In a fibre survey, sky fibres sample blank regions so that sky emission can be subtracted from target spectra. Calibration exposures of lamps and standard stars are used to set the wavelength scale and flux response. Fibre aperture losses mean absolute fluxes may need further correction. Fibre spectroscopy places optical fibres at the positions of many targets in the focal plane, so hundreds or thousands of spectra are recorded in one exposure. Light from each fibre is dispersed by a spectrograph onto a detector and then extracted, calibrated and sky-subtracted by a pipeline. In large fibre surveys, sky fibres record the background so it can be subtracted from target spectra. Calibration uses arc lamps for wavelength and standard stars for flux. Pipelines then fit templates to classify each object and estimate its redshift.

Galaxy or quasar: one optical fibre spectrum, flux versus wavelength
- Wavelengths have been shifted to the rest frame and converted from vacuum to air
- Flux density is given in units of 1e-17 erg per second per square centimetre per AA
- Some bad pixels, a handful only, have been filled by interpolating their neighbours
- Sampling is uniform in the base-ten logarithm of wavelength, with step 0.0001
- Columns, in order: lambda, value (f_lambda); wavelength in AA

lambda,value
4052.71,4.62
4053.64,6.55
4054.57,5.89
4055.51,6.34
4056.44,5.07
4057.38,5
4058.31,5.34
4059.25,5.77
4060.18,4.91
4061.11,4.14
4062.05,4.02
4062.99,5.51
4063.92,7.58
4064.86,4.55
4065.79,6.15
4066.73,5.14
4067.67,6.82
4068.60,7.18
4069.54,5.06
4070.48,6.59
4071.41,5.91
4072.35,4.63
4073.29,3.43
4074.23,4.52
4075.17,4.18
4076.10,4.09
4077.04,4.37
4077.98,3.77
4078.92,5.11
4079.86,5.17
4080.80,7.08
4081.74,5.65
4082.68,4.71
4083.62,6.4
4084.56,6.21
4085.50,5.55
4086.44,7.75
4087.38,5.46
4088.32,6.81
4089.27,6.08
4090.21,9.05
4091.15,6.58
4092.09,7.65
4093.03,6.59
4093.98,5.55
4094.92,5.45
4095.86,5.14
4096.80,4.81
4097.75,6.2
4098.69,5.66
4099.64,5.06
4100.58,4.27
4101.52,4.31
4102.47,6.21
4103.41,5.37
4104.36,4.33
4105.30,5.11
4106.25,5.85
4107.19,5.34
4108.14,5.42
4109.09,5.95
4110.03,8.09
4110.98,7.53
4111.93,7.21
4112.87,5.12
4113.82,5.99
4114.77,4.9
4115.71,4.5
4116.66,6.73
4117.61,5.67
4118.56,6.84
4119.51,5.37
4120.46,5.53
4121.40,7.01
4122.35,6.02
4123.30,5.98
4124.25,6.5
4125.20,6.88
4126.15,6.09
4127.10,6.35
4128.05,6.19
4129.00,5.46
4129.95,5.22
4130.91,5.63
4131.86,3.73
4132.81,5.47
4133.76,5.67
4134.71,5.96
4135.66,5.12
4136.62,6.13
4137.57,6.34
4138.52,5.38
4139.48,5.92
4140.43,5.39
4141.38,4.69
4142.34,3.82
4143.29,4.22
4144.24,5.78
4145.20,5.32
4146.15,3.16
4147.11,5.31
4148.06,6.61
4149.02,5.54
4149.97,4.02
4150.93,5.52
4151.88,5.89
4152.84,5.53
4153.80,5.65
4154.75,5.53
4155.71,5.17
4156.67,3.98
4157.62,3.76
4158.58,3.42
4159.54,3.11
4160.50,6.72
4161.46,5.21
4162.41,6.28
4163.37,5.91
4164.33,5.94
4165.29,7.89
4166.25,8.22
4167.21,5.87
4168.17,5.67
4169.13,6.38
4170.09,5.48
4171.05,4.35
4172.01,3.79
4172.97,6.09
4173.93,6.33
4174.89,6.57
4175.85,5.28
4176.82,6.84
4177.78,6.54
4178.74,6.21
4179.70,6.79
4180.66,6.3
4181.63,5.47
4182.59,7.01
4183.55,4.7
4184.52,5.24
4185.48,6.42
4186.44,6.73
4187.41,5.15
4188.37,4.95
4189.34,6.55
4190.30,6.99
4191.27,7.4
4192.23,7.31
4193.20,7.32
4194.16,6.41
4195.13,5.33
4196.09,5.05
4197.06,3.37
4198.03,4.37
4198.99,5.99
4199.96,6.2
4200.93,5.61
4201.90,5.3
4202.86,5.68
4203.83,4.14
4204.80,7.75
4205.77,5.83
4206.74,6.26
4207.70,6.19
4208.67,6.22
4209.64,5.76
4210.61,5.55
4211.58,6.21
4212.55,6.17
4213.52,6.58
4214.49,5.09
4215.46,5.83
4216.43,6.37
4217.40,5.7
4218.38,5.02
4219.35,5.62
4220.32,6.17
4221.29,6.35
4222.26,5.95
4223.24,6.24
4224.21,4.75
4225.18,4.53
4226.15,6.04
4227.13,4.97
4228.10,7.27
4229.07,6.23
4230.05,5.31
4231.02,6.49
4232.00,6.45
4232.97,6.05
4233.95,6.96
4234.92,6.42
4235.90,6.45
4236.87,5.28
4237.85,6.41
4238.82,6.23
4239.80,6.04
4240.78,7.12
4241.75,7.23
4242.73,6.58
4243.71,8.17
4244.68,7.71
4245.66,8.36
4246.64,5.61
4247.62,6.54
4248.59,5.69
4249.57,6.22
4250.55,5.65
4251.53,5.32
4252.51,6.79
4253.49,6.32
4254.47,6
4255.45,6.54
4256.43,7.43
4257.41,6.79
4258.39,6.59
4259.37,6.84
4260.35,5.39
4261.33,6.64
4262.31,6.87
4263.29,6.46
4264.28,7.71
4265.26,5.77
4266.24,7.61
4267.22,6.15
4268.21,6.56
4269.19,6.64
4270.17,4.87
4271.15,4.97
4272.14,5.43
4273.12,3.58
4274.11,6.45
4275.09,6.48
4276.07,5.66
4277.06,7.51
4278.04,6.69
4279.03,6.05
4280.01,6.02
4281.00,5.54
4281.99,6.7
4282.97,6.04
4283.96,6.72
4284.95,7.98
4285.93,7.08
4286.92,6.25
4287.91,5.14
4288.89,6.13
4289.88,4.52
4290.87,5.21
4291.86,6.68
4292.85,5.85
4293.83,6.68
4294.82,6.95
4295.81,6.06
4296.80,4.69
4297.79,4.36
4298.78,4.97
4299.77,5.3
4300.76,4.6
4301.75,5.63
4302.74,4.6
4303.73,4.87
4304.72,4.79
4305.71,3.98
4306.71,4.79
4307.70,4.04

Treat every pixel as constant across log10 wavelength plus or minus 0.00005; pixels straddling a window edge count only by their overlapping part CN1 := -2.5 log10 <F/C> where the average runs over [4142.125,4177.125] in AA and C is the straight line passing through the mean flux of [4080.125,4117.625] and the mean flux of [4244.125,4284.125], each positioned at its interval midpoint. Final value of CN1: 0.125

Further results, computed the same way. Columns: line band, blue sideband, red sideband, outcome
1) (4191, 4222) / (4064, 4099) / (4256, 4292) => 0.034 mag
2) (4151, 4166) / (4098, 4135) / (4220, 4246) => 0.113 mag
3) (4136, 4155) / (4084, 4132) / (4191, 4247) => 0.136 mag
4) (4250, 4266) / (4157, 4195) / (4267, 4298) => -0.082 mag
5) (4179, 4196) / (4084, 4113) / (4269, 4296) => -0.032 mag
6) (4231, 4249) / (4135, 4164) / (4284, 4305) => -0.207 mag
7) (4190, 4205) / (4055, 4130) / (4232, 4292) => 0.048 mag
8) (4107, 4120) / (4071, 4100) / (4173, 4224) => -0.063 mag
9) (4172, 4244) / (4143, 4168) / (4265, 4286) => -0.054 mag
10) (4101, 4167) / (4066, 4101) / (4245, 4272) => 0.053 mag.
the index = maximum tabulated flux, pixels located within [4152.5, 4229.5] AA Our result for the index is 8.22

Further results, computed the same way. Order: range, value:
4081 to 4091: 9.05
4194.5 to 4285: 8.36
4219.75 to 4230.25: 7.27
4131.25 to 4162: 6.72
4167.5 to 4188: 7.01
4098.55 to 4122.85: 8.09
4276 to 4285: 7.98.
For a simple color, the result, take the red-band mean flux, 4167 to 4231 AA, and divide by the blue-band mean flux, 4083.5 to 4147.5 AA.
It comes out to 1.02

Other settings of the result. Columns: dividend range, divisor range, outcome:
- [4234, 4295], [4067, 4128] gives 1.09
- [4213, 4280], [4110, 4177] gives 1.11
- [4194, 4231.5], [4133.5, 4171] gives 1.06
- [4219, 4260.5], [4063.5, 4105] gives 1.12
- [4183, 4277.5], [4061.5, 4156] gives 1.09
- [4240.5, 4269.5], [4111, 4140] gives 1.13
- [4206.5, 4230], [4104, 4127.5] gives 0.97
